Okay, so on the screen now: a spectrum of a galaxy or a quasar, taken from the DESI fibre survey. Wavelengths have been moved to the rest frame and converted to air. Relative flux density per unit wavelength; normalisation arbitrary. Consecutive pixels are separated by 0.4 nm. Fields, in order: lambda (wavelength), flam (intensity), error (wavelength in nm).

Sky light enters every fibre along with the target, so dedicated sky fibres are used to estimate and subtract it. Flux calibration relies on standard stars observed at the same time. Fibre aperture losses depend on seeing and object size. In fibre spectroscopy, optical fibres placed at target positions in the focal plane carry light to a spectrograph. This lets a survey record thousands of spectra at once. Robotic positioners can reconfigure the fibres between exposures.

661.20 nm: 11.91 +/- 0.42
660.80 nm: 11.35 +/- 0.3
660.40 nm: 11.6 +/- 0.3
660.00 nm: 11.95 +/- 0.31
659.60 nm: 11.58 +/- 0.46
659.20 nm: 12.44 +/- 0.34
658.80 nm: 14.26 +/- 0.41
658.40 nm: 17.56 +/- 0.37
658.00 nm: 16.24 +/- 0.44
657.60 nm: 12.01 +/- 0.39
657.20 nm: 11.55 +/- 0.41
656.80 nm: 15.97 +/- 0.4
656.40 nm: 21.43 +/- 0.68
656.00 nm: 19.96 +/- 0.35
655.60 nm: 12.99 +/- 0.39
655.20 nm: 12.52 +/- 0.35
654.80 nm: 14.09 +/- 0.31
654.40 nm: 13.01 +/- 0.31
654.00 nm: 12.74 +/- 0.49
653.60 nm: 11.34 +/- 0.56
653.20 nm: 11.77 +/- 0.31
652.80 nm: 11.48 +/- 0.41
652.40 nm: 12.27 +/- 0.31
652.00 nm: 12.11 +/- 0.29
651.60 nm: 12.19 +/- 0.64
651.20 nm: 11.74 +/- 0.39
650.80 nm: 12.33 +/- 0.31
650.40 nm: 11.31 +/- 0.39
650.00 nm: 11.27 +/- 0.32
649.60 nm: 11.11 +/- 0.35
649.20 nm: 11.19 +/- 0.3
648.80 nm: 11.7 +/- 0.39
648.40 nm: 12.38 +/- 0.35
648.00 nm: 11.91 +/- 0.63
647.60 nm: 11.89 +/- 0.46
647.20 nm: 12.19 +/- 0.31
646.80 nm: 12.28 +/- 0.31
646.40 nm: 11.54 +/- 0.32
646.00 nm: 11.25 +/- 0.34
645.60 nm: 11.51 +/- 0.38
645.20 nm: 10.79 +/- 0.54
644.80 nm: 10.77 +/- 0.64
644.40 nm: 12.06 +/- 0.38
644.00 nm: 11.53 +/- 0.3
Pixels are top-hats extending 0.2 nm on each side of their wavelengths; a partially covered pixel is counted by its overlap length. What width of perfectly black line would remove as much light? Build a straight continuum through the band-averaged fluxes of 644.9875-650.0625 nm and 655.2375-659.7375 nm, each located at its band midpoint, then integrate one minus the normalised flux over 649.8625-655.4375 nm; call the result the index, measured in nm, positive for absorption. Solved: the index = 0.50 nm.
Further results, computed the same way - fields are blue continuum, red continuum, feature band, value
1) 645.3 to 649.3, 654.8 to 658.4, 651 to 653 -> 0.24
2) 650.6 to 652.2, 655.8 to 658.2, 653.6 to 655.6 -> 0.21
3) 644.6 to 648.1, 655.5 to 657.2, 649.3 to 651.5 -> 0.36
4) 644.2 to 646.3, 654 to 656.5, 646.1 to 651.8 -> 0.41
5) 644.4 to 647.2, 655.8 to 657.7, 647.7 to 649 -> 0.06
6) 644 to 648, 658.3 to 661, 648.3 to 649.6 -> 0.03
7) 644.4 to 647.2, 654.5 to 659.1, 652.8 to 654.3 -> 0.23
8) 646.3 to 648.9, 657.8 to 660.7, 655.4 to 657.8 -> -0.44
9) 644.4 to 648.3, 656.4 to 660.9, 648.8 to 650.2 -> 0.10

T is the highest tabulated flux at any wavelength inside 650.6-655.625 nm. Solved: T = 14.09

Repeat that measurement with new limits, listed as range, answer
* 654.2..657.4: 21.43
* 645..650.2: 12.38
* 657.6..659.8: 17.56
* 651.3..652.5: 12.27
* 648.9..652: 12.33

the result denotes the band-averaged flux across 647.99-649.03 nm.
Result 12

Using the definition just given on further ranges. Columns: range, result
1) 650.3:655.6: 12.3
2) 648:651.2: 11.6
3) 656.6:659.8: 14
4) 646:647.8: 11.9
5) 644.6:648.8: 11.7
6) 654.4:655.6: 13.2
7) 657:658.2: 13.3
